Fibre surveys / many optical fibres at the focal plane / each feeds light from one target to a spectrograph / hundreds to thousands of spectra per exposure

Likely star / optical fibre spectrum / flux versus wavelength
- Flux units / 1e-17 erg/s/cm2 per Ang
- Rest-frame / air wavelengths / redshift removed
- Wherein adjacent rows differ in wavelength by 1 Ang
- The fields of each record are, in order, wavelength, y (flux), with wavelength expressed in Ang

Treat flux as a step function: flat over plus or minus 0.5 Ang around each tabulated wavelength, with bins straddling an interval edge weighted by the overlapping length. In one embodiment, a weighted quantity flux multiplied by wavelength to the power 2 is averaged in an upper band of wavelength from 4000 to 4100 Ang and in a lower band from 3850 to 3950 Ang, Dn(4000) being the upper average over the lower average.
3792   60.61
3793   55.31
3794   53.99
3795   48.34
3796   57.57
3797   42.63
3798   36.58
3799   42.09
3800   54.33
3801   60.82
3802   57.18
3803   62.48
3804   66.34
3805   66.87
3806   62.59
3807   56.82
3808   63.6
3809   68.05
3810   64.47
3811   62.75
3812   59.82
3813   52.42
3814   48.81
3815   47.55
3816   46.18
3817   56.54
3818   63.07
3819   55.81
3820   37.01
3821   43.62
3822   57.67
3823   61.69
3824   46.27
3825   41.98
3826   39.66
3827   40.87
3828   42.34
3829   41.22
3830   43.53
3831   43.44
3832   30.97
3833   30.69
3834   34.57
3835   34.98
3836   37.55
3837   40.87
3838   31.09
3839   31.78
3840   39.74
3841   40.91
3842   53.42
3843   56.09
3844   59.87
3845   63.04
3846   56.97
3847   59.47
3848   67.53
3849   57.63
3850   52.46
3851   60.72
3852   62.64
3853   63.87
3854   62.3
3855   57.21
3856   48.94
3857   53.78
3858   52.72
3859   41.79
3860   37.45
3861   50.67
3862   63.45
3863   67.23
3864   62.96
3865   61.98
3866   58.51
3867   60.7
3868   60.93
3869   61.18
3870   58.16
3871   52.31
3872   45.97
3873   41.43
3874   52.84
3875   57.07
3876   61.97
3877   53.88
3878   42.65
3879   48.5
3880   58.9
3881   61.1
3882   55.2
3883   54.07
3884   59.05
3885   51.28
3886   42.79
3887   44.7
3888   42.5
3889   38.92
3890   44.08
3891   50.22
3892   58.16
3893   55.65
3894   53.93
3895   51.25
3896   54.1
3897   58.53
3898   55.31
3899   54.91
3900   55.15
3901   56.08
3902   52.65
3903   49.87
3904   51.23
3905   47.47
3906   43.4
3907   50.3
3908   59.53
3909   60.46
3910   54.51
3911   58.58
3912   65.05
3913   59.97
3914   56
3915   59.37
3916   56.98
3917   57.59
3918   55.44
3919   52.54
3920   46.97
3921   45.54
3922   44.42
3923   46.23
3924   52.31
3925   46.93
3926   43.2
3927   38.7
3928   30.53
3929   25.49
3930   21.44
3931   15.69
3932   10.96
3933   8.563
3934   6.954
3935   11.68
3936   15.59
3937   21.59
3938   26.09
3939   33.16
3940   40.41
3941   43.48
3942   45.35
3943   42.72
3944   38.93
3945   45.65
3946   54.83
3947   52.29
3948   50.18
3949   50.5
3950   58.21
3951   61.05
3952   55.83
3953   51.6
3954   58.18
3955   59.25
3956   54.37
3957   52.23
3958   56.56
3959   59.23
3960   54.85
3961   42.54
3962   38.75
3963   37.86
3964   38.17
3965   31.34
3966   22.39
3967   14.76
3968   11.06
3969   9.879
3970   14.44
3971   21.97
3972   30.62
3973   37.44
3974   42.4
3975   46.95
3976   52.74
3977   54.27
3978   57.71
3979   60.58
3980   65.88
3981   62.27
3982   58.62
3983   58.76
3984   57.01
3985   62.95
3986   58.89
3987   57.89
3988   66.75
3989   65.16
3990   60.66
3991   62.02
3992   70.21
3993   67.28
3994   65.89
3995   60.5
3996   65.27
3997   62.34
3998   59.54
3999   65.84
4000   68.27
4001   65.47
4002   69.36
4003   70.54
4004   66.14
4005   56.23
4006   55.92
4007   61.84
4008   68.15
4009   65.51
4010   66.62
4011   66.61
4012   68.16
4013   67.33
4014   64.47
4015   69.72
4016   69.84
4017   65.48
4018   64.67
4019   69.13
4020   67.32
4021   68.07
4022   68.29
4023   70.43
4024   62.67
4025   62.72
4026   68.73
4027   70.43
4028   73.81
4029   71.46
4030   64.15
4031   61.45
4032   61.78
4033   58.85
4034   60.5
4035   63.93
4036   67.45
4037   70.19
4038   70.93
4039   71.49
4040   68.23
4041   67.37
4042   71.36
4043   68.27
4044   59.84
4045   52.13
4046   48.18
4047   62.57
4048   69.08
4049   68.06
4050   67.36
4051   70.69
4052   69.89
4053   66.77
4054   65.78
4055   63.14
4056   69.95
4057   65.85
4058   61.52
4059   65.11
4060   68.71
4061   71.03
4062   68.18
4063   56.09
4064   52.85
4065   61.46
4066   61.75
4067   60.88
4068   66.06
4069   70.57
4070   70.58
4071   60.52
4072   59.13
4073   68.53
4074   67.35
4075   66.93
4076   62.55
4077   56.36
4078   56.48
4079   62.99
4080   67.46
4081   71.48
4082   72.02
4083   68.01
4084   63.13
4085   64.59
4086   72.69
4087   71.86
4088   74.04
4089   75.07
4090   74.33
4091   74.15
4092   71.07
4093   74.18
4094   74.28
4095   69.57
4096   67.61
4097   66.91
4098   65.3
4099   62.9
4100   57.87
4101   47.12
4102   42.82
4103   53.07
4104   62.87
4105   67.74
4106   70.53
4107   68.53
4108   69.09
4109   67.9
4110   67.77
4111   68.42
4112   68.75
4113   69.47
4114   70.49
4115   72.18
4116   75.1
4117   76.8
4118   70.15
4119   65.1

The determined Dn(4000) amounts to 1.47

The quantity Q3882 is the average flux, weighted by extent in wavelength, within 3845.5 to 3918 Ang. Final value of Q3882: 54.7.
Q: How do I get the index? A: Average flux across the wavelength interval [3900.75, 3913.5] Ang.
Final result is 54.5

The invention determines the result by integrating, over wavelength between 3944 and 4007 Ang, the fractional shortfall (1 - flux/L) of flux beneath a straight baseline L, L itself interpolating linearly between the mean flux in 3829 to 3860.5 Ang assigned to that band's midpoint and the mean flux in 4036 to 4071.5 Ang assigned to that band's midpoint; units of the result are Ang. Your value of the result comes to 7.2 Ang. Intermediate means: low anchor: 48.5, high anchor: 65.2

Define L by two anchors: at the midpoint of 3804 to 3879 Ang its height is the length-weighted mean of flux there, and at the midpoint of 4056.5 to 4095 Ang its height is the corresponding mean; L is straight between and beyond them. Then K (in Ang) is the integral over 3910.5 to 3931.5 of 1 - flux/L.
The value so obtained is 3.8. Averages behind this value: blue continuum 52.1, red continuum 66.6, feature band 46.6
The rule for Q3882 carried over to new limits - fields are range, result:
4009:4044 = 67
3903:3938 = 41.7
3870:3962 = 47.5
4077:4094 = 69.3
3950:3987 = 46.3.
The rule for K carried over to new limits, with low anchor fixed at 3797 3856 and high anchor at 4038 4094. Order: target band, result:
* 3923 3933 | 4.6 Ang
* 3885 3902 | 1.4 Ang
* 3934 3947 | 5.3 Ang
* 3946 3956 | 0.7 Ang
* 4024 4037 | -0.3 Ang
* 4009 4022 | -0.9 Ang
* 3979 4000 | -0.4 Ang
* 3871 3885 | 0.3 Ang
